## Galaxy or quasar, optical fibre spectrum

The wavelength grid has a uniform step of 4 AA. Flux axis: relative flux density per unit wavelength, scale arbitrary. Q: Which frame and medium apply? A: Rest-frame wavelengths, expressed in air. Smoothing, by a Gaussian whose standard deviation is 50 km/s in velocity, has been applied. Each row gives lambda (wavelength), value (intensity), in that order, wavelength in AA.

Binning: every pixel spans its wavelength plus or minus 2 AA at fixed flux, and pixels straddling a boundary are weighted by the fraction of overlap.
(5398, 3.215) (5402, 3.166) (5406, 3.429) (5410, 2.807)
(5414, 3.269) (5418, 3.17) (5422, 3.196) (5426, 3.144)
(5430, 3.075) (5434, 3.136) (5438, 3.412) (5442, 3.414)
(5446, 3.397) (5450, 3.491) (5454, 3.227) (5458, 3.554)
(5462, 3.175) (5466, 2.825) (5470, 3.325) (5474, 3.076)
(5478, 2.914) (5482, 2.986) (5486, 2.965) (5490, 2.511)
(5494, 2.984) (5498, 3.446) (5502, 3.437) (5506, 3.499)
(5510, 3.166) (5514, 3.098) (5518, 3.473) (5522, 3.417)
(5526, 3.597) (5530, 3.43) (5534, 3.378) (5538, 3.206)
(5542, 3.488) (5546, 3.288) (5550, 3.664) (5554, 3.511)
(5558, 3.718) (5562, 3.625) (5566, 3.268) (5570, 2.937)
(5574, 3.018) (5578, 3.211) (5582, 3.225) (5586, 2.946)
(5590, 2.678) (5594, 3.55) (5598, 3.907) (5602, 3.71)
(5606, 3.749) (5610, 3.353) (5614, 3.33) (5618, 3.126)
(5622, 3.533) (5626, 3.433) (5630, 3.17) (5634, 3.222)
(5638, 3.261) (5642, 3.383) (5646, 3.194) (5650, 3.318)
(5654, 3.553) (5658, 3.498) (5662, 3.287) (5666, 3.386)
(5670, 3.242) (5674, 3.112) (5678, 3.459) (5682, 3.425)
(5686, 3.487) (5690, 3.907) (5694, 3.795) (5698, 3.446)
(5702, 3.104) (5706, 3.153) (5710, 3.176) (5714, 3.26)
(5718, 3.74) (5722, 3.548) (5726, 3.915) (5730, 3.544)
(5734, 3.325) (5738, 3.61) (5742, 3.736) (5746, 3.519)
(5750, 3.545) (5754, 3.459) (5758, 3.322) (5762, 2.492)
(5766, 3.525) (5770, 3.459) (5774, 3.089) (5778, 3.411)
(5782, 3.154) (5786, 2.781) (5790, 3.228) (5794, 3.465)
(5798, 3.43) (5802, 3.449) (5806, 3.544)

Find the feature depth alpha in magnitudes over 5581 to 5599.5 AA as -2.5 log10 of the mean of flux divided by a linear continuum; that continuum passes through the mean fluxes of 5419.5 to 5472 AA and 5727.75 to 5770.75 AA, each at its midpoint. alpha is 0.03 mag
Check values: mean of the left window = 3.26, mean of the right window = 3.41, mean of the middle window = 3.25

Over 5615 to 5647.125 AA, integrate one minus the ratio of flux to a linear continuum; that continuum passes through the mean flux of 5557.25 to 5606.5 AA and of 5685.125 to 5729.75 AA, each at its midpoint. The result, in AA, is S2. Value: 0.97 AA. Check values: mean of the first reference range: 3.33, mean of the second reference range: 3.5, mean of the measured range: 3.29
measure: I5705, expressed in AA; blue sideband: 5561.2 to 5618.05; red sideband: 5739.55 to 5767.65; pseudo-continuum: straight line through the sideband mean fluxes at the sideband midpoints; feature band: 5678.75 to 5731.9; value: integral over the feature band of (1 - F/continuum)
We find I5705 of -2.3 AA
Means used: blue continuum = 3.31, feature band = 3.5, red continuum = 3.37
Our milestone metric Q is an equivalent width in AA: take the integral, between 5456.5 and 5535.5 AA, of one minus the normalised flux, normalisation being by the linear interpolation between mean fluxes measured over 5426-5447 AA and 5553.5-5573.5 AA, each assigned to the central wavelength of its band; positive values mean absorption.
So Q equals 2.6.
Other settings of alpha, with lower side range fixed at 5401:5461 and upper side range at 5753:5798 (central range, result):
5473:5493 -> 0.13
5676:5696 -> -0.12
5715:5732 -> -0.14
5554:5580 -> -0.02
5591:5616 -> -0.10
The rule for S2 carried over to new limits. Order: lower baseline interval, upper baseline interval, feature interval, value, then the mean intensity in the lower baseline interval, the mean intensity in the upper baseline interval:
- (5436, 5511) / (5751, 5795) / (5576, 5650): -2.8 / 3.2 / 3.22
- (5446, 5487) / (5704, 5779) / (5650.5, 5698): -1.5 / 3.17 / 3.41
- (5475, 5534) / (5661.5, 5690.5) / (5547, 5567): -1.8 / 3.21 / 3.39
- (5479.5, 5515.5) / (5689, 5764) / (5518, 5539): -1.7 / 3.12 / 3.45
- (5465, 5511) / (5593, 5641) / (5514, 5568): -3.6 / 3.1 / 3.44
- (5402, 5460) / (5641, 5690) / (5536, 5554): -0.5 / 3.26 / 3.38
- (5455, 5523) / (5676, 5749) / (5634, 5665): 0.6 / 3.16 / 3.51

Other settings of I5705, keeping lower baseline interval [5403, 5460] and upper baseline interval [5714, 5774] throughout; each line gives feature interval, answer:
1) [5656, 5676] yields 0.6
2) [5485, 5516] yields 1.5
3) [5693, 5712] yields 0.7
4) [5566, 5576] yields 0.9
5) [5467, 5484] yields 1.2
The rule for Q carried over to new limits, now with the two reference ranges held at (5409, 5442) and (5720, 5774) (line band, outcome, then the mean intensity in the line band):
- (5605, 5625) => -0.39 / 3.4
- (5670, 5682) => 0.31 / 3.3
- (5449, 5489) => 1.05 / 3.13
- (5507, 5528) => -0.66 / 3.36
